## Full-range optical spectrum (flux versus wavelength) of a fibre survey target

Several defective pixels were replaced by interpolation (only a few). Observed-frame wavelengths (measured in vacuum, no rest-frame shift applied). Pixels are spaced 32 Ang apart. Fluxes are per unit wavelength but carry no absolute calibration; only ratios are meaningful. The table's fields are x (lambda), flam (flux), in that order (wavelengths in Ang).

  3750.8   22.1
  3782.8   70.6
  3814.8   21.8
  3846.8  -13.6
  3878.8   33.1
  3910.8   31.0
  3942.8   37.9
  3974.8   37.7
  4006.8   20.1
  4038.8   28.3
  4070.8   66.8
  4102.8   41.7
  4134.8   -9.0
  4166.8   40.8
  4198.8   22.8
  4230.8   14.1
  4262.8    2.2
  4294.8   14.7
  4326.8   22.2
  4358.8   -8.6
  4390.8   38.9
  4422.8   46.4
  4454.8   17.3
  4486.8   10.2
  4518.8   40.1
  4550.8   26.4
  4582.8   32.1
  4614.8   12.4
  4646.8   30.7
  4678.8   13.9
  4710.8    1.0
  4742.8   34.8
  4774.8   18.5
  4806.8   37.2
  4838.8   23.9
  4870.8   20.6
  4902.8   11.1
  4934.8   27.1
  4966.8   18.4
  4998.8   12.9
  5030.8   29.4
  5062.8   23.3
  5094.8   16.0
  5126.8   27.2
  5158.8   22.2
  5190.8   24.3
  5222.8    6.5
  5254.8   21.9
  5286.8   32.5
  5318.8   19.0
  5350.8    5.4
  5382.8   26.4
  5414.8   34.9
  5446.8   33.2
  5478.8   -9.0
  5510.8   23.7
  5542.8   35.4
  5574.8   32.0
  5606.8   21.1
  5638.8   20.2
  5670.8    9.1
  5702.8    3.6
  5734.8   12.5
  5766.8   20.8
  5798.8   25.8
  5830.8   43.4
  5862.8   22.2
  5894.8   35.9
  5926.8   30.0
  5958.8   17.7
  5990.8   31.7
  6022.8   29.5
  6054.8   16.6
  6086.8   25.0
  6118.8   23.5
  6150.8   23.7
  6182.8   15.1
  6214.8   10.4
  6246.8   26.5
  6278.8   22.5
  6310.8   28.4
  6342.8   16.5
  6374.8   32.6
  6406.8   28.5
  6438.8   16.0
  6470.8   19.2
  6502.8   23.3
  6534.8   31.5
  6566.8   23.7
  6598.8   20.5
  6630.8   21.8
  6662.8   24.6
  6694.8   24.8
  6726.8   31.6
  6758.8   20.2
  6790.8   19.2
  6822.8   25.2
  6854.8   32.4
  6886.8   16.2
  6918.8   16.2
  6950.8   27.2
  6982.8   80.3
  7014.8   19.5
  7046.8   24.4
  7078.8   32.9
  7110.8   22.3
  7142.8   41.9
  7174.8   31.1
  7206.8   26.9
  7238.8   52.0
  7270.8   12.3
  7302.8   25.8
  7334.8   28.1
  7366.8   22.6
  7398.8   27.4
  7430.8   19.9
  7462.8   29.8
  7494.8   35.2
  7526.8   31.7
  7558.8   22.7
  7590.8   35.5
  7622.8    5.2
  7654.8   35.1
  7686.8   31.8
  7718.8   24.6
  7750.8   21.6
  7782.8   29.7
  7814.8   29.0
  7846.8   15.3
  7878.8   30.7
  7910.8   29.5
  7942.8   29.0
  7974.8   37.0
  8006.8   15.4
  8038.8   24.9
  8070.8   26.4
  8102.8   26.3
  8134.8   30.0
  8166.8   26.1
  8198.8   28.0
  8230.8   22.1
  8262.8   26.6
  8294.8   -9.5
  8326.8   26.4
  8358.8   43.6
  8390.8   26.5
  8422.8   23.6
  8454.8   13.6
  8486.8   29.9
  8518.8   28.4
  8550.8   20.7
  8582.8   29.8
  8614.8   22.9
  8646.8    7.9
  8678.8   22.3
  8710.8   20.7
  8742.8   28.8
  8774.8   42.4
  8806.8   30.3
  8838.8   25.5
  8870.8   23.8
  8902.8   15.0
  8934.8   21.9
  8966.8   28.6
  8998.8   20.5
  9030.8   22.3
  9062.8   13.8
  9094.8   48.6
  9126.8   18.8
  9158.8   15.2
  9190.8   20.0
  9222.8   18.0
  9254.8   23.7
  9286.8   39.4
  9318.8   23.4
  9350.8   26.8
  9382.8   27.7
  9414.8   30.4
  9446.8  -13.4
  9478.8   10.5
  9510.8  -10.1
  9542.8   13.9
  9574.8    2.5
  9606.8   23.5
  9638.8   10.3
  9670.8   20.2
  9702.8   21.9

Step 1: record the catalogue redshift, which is 0.871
